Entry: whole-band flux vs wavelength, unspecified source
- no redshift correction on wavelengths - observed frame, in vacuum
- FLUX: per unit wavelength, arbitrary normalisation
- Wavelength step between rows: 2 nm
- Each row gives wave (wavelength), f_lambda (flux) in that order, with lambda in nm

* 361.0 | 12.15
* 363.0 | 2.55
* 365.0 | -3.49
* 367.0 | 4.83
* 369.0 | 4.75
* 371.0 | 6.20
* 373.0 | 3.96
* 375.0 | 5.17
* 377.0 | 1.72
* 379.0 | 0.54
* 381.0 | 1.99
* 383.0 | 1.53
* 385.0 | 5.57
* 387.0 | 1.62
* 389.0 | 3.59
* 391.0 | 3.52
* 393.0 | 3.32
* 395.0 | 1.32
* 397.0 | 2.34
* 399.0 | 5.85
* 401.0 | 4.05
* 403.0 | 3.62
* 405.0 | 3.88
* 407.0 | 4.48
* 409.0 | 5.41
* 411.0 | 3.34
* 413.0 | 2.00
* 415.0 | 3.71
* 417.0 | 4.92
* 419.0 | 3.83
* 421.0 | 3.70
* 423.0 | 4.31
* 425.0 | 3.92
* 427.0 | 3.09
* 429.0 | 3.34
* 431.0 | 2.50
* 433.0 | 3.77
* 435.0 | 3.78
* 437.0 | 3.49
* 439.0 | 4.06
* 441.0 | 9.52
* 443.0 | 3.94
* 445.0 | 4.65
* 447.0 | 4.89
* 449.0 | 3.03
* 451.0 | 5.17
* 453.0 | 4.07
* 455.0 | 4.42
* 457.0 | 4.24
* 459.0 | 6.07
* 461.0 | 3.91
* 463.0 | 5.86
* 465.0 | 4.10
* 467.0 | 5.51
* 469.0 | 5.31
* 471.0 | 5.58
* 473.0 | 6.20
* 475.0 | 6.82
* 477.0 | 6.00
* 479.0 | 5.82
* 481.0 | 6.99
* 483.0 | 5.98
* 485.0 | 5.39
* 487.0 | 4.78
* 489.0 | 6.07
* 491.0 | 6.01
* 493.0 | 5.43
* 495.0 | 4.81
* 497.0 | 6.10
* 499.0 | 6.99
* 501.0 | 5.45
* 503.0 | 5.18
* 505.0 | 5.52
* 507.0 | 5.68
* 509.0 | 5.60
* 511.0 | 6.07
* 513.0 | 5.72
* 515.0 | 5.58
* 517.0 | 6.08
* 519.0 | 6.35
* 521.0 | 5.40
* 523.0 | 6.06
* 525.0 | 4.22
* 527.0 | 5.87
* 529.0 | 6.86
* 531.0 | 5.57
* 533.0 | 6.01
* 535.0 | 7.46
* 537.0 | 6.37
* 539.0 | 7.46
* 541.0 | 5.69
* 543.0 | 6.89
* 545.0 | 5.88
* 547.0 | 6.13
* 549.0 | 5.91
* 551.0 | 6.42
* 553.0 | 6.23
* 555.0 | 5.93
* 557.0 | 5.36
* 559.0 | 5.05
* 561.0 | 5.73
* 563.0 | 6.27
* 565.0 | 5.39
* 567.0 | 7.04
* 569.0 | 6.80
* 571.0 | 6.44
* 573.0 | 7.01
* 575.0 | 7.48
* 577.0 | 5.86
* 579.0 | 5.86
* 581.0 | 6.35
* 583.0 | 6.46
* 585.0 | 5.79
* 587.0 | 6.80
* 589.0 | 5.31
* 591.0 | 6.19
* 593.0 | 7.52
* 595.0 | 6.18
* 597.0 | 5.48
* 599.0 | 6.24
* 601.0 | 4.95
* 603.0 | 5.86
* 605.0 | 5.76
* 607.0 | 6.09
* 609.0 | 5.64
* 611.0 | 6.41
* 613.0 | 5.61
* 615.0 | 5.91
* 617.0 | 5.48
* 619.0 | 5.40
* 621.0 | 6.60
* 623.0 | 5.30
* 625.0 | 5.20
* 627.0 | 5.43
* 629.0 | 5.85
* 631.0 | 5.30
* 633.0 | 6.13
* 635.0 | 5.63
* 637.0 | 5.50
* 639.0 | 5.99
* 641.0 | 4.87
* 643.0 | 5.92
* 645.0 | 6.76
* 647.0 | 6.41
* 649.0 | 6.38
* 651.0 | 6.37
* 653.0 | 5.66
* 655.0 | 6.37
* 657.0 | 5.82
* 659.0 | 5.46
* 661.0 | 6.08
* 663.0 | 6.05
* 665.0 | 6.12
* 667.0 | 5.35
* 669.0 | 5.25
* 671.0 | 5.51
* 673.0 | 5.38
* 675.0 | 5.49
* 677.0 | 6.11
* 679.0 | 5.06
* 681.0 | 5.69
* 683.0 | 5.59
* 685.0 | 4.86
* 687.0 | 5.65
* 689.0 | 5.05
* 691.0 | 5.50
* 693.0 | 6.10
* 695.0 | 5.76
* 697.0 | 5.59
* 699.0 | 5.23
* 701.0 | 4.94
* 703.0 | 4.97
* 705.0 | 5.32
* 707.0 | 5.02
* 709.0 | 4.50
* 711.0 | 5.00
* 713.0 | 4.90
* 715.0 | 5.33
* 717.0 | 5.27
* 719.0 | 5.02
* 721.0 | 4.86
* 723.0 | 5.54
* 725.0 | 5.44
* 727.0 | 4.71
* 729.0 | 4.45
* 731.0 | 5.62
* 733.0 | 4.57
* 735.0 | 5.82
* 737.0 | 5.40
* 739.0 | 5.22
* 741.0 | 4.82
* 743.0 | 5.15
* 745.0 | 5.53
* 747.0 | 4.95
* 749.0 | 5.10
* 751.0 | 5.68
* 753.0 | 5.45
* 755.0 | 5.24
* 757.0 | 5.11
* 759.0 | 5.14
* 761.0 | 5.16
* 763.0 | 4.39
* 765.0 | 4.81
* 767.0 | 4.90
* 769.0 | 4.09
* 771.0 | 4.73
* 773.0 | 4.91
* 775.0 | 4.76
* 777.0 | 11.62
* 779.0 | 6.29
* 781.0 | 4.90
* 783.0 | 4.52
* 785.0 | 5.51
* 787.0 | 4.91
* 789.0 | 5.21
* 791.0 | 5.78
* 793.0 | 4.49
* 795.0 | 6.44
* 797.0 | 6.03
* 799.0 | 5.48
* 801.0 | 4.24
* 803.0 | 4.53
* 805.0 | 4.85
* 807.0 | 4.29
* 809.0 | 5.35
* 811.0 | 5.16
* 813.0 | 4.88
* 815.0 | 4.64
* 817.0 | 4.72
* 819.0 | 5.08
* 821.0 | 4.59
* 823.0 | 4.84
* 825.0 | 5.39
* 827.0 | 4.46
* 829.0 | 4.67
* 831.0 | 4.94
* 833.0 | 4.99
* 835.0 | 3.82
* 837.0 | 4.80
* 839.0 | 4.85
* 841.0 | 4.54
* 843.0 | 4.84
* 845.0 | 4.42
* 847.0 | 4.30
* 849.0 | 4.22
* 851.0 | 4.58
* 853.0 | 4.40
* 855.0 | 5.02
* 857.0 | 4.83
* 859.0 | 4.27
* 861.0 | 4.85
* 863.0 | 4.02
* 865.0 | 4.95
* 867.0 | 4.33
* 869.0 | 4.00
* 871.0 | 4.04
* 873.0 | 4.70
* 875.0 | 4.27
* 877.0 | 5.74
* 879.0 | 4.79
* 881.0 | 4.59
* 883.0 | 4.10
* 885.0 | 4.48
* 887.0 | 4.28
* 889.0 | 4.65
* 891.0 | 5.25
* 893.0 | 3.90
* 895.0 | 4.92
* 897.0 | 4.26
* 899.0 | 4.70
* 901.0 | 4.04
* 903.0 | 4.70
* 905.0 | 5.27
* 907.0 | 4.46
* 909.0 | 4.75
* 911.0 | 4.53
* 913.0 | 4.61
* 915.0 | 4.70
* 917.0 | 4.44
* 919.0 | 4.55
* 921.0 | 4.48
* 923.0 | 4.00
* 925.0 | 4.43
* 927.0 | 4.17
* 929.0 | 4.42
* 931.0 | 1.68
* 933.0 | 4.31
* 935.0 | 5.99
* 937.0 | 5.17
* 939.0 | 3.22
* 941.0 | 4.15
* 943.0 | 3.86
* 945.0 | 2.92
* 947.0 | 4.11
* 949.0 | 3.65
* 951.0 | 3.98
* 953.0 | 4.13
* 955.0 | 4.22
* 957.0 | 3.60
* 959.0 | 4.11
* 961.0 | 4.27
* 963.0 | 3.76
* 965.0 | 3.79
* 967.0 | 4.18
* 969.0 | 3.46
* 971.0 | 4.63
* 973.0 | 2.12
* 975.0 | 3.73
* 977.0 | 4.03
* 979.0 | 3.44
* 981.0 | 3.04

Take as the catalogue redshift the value 0.183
